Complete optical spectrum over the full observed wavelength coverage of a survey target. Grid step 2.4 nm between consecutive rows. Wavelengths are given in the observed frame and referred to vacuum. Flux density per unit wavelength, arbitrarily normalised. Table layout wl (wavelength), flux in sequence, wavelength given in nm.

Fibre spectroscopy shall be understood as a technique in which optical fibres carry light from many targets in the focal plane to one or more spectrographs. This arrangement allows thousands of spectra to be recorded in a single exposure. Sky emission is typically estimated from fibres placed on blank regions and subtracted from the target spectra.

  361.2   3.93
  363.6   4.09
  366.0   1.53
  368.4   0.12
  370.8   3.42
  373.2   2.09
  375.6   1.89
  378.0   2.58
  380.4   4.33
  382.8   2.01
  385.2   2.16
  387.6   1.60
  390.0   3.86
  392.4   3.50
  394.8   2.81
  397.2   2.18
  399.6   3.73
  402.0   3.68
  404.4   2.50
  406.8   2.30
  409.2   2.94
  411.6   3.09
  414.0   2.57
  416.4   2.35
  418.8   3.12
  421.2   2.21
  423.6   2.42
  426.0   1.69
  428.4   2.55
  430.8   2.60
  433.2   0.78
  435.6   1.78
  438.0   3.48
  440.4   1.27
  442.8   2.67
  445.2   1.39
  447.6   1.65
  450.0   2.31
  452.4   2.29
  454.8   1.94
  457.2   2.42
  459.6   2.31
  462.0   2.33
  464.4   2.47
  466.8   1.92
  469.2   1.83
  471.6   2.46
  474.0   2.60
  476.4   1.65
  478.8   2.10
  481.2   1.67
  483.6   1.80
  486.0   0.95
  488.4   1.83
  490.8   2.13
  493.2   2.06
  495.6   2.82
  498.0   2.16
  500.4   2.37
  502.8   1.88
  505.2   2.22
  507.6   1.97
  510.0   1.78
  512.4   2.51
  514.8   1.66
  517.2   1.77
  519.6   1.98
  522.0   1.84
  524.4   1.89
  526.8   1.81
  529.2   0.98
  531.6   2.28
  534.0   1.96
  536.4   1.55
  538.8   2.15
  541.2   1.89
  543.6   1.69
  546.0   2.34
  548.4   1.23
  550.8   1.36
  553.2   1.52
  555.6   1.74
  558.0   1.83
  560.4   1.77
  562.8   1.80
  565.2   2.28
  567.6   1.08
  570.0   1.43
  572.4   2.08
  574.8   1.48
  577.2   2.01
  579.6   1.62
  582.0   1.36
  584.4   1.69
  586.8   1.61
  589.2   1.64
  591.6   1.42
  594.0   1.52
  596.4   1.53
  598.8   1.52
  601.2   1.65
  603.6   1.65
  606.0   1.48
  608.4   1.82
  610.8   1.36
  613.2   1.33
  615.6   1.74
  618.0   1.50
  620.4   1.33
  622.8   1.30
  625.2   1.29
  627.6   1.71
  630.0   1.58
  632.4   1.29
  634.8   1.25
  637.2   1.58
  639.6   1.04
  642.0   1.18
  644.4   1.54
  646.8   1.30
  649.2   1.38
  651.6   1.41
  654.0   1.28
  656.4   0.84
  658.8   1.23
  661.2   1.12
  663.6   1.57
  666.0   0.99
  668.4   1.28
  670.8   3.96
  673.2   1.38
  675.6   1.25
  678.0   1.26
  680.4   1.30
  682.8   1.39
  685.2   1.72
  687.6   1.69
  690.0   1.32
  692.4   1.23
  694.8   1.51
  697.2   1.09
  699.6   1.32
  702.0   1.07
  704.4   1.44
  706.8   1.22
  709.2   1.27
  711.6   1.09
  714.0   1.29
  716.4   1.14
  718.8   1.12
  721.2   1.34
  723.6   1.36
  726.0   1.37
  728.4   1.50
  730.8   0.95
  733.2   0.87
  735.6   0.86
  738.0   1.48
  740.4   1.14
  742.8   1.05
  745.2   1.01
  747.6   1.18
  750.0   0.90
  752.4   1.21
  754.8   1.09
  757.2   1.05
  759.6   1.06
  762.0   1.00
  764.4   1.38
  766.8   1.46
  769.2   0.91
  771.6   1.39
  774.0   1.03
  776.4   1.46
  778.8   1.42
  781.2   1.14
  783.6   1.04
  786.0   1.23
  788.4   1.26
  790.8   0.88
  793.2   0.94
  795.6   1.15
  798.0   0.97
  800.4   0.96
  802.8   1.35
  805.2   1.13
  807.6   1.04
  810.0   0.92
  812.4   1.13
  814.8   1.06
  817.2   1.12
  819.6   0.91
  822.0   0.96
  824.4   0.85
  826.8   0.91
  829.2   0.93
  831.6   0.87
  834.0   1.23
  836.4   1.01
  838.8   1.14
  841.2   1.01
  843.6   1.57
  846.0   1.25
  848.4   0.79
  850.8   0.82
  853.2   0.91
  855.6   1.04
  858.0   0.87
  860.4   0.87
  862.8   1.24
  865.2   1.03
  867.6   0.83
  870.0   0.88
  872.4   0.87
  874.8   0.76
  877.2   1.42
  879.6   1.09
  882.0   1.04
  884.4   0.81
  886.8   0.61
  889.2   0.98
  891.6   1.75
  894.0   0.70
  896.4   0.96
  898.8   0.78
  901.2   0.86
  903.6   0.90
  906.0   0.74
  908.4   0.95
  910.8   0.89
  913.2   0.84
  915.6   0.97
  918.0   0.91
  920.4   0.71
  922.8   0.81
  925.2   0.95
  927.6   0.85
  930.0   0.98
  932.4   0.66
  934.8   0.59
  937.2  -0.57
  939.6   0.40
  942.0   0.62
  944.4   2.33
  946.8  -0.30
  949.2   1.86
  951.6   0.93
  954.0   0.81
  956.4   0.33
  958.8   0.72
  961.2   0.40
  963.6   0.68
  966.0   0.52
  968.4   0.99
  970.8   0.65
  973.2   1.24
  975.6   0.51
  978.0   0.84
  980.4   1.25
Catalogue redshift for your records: 0.02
